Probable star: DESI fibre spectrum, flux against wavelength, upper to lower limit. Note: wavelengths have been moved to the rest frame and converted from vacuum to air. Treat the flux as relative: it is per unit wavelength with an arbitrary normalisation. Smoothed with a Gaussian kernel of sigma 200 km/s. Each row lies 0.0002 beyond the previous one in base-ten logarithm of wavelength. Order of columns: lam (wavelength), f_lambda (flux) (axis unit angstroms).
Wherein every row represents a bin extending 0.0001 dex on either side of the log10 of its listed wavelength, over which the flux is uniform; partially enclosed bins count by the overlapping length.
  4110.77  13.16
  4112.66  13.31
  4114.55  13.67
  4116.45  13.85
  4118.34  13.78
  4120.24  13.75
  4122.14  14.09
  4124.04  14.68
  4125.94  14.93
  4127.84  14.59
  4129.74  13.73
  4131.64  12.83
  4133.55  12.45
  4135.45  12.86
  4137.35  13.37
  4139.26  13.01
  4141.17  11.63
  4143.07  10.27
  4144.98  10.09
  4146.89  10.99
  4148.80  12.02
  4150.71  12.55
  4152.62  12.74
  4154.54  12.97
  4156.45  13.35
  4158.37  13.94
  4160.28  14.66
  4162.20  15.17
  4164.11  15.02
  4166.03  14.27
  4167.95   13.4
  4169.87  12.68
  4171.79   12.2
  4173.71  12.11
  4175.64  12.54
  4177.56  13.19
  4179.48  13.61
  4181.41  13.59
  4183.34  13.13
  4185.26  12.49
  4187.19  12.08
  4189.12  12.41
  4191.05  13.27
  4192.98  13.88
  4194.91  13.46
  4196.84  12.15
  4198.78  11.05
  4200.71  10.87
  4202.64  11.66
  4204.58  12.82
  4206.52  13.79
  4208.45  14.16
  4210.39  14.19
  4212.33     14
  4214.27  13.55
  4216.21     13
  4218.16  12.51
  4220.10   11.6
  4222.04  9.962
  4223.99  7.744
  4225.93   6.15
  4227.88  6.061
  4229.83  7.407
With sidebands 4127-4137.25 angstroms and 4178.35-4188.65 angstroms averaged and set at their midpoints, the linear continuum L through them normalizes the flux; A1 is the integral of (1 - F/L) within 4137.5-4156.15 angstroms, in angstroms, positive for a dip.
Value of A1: 1.79 angstroms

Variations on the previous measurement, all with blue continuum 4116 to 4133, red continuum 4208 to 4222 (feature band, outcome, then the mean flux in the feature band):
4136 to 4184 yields 2.49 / 12.9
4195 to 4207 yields 0.99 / 12.1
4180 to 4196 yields 0.32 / 13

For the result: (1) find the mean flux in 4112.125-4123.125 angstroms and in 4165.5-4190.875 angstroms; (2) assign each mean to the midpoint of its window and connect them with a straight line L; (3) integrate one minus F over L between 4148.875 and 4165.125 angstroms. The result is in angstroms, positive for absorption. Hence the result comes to -0.6 angstroms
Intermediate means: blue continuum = 13.8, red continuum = 12.9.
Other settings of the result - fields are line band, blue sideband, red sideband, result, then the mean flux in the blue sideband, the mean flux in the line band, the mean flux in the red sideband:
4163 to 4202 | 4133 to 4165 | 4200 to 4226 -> -1.4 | 12.8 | 12.9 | 12.1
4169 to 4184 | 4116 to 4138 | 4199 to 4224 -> 0.1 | 13.7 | 12.9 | 12.4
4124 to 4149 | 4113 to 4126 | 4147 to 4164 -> 2.0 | 14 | 12.6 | 13.4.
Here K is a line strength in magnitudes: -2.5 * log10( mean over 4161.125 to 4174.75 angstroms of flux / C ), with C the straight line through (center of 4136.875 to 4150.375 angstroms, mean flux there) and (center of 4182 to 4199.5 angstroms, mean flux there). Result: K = -0.12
